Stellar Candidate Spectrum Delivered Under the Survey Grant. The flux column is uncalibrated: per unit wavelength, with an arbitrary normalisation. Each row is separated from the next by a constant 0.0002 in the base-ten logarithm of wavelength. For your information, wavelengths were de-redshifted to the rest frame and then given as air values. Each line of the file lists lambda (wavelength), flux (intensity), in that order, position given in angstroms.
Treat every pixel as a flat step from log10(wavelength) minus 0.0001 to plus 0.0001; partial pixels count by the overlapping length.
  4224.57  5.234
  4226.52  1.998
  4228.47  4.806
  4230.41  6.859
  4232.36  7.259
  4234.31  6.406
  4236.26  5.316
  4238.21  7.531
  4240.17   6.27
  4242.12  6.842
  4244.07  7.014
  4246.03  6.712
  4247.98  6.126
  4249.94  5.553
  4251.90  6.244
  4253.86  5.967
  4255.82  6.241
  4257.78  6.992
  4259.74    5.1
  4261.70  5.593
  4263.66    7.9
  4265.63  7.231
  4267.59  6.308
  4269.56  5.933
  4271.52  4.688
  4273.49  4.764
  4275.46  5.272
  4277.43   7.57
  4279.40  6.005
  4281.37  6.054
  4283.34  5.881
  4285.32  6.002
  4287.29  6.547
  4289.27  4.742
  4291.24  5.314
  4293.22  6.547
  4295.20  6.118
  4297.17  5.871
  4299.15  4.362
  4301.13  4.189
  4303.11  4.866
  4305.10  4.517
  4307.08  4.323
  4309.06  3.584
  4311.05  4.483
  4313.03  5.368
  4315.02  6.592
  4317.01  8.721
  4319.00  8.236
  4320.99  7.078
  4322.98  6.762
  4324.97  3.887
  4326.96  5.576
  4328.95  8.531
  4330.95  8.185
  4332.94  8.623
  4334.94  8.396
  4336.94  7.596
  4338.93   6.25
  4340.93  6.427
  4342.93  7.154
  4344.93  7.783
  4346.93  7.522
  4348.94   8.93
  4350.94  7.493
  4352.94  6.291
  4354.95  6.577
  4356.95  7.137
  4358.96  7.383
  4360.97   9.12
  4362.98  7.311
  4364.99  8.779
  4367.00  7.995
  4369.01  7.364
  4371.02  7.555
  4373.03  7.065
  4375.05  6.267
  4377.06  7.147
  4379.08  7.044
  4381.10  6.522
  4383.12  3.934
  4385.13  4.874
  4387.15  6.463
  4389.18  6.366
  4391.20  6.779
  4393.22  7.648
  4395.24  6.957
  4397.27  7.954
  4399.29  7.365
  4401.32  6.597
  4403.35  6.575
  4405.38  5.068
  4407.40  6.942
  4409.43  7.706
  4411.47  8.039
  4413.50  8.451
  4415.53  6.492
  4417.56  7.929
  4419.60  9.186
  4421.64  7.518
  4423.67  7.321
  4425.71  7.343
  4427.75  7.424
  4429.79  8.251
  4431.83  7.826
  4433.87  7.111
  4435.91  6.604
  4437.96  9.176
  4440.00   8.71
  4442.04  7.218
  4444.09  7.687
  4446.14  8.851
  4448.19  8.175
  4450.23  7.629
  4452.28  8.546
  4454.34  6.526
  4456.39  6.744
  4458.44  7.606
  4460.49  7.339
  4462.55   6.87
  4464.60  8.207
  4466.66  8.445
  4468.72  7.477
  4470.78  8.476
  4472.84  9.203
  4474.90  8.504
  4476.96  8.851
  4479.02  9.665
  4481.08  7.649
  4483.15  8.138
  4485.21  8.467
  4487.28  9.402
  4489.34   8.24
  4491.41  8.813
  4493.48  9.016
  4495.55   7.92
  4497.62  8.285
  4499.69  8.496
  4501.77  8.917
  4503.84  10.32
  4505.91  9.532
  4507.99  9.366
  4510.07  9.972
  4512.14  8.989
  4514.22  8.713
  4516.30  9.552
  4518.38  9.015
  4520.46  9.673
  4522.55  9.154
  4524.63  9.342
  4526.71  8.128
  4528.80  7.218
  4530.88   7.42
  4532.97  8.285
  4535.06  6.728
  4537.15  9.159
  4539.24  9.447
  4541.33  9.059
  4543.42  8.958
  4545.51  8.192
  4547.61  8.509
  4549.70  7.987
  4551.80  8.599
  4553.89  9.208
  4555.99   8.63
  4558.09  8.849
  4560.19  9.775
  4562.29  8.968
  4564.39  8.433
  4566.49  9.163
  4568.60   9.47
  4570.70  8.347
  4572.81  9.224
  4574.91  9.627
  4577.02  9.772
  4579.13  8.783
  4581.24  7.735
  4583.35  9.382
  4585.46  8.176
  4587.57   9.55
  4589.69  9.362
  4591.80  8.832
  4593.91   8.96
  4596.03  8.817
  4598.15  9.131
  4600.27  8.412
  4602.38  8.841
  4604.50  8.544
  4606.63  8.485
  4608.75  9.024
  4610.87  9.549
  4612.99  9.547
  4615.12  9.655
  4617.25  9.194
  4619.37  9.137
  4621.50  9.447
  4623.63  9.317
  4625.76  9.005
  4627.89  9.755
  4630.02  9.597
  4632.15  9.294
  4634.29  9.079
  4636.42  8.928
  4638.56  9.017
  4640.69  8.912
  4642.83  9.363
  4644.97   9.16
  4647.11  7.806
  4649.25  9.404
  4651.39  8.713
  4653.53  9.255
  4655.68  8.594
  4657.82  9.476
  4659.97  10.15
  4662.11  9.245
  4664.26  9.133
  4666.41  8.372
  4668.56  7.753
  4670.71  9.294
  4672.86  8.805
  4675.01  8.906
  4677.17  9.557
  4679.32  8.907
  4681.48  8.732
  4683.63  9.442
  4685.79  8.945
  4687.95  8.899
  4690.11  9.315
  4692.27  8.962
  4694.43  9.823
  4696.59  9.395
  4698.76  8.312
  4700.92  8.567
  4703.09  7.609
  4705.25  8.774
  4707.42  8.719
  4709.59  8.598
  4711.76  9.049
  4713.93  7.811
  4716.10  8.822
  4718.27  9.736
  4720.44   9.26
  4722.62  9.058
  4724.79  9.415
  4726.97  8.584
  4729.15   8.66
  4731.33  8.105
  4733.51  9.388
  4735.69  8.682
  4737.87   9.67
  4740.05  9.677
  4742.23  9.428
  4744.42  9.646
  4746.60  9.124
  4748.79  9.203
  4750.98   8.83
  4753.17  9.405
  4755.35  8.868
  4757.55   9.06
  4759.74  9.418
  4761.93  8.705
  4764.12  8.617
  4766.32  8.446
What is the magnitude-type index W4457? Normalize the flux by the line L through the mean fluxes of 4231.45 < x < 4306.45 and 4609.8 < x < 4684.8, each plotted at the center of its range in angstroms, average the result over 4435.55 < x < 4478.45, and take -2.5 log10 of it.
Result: -0.06 mag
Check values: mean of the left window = 5.98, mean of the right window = 9.13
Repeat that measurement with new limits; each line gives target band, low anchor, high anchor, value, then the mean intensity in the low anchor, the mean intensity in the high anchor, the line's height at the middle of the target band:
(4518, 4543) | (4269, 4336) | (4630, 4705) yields -0.09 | 5.99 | 8.98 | 7.86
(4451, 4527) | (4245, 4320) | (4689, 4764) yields -0.17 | 5.85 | 8.99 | 7.31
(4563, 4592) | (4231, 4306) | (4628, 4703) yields -0.08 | 6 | 9.02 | 8.35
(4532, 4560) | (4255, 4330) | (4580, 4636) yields -0.02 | 5.89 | 9.07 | 8.44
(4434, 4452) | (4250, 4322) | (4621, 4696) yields -0.11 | 5.86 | 9.1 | 7.22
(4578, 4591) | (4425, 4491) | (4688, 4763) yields -0.04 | 8.02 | 8.99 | 8.48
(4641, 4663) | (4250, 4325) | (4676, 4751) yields -0.07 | 5.86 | 8.99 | 8.54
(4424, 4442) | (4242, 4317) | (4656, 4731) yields -0.12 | 5.8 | 8.93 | 6.96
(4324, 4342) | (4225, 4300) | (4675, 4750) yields -0.10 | 6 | 8.99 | 6.47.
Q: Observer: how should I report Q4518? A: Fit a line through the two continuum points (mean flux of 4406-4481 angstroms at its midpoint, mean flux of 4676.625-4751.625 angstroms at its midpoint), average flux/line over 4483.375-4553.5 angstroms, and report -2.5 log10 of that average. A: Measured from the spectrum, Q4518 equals -0.07 mag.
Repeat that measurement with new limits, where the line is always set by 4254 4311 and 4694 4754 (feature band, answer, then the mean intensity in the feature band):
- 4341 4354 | -0.21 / 7.44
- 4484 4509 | -0.22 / 8.89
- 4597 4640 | -0.12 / 9.15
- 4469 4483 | -0.21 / 8.62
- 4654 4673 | -0.06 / 9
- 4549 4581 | -0.16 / 8.97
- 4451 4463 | -0.05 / 7.29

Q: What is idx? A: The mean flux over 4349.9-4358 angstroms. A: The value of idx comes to 6.89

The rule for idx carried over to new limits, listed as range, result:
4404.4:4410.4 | 6.58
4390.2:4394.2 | 7.22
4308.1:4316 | 5.01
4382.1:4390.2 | 5.41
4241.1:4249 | 6.67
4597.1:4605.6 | 8.73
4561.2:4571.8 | 8.88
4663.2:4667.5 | 8.74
